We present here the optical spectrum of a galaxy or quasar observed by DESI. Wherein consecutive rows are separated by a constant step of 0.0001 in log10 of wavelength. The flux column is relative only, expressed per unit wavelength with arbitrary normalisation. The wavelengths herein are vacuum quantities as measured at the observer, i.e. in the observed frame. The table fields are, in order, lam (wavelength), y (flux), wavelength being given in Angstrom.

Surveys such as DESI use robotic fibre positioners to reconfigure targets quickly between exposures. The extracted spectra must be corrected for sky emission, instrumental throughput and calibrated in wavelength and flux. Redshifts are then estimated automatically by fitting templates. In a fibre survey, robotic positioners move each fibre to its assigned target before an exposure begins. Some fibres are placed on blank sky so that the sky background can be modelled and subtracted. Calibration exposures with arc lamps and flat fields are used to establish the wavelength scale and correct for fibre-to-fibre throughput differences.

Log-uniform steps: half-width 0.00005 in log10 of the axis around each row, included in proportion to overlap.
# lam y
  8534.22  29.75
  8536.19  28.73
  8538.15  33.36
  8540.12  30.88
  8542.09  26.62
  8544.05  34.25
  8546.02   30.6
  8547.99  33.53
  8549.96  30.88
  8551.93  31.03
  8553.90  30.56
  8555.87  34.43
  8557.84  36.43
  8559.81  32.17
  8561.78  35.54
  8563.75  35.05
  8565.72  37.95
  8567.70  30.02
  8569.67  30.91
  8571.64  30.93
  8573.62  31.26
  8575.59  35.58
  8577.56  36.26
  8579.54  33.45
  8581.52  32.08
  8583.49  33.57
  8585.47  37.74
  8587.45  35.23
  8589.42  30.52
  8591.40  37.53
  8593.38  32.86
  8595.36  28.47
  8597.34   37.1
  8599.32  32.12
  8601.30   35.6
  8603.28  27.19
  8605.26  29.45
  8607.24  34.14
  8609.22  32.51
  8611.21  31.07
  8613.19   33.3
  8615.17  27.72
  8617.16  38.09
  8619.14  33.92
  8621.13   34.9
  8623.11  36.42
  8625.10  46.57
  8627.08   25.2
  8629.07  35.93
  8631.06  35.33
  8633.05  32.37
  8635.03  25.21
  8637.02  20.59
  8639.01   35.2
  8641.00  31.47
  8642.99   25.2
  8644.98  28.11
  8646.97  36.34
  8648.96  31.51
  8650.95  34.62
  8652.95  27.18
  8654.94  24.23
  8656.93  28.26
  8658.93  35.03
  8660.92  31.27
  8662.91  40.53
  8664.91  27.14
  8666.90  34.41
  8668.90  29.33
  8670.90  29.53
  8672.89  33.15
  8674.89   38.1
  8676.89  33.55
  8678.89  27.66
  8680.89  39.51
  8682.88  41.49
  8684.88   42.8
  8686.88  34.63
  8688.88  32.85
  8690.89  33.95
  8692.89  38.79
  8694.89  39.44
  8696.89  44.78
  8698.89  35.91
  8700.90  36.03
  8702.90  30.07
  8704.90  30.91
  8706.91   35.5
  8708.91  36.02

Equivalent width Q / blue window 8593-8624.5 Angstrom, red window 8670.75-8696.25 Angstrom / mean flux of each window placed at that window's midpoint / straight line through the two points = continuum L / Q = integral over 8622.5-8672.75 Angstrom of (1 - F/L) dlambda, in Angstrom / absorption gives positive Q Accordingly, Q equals 4.5 Angstrom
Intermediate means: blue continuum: 33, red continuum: 36.1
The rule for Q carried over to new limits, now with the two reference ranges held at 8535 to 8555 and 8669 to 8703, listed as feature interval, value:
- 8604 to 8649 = 2.26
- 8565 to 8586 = -0.88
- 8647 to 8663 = 1.63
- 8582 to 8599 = -0.70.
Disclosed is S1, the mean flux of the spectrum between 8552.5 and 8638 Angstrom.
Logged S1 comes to 33.1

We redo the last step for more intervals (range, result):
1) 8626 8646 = 29.6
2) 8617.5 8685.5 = 32.7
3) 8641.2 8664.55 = 31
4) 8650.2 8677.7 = 31.8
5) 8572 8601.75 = 33.9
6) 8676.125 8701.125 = 37.1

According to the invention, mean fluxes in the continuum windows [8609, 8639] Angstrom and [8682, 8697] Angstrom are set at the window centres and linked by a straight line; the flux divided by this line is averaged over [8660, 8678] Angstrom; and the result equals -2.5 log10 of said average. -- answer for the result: 0.109 mag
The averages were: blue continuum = 32.7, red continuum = 38.2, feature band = 33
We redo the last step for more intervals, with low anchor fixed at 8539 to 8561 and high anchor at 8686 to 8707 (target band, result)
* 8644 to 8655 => 0.12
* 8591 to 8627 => 0.00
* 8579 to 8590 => -0.03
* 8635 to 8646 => 0.23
